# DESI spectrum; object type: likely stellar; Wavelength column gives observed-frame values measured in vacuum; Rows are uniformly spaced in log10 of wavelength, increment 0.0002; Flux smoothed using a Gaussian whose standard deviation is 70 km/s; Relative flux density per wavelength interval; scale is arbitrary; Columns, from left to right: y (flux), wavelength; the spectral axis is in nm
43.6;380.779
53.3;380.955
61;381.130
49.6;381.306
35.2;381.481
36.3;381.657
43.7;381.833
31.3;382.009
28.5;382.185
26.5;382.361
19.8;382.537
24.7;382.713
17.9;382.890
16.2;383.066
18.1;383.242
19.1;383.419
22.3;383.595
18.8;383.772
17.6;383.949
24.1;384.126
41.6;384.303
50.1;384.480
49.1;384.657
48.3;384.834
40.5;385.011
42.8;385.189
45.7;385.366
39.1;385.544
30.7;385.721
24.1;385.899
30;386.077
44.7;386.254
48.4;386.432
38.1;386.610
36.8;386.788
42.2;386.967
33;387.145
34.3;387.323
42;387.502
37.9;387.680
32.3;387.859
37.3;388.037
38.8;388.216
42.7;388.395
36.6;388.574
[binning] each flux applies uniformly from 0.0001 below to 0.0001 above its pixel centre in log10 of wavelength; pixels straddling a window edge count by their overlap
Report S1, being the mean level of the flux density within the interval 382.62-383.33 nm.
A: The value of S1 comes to 19.2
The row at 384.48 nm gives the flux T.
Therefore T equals 50.1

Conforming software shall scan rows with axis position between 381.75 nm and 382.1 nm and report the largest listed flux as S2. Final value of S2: 43.7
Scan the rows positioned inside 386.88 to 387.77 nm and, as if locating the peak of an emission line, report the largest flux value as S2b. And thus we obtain 42.2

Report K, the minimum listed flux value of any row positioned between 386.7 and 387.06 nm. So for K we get 36.8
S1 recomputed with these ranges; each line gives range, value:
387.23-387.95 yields 36.6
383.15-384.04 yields 19.2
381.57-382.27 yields 35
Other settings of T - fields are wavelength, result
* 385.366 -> 45.7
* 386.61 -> 38.1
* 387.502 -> 42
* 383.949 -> 17.6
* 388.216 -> 38.8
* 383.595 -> 22.3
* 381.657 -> 36.3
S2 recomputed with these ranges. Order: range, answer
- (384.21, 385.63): 50.1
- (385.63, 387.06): 48.4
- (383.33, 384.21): 24.1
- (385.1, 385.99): 45.7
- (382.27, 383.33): 26.5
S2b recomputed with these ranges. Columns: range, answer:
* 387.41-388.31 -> 42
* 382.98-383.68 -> 22.3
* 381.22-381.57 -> 49.6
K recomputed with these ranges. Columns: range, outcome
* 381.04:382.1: 31.3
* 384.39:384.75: 49.1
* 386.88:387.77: 33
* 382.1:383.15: 16.2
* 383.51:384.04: 17.6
